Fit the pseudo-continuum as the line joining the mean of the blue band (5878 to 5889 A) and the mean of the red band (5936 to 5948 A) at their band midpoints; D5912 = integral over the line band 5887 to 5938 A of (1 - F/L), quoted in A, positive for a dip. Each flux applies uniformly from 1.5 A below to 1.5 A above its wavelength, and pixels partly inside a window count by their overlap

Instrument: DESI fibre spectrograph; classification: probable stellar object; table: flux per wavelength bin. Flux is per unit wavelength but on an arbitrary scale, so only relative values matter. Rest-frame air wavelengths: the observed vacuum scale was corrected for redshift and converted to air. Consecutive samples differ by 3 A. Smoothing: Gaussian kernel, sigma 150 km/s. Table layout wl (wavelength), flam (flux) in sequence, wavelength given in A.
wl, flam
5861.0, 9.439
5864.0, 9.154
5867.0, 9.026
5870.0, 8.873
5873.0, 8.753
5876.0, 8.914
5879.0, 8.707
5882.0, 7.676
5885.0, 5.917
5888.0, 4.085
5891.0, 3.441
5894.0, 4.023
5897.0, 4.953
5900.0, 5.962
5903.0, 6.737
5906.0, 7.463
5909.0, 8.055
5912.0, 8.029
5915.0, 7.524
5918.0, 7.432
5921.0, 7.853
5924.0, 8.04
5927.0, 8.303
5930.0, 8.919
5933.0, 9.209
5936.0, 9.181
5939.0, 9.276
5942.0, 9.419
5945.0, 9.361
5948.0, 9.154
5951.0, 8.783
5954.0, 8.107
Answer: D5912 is 6.3 A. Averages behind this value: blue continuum 6.61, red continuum 9.31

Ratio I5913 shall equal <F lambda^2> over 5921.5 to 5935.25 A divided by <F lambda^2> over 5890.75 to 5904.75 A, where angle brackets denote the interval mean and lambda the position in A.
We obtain 1.7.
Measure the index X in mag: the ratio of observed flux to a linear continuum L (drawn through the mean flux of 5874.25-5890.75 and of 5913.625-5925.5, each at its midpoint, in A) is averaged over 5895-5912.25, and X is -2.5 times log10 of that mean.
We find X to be 0.10 mag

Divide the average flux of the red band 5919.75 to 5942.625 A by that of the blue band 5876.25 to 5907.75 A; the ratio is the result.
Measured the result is 1.5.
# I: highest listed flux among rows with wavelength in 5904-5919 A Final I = 8.055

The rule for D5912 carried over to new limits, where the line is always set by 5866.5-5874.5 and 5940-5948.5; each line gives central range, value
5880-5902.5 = 9.2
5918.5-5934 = 1.4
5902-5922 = 3.3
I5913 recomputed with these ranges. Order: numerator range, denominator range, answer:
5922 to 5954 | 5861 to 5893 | 1.21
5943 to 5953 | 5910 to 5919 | 1.19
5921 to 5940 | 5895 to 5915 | 1.29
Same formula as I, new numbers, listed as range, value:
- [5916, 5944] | 9.419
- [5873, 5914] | 8.914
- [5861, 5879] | 9.439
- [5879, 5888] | 8.707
